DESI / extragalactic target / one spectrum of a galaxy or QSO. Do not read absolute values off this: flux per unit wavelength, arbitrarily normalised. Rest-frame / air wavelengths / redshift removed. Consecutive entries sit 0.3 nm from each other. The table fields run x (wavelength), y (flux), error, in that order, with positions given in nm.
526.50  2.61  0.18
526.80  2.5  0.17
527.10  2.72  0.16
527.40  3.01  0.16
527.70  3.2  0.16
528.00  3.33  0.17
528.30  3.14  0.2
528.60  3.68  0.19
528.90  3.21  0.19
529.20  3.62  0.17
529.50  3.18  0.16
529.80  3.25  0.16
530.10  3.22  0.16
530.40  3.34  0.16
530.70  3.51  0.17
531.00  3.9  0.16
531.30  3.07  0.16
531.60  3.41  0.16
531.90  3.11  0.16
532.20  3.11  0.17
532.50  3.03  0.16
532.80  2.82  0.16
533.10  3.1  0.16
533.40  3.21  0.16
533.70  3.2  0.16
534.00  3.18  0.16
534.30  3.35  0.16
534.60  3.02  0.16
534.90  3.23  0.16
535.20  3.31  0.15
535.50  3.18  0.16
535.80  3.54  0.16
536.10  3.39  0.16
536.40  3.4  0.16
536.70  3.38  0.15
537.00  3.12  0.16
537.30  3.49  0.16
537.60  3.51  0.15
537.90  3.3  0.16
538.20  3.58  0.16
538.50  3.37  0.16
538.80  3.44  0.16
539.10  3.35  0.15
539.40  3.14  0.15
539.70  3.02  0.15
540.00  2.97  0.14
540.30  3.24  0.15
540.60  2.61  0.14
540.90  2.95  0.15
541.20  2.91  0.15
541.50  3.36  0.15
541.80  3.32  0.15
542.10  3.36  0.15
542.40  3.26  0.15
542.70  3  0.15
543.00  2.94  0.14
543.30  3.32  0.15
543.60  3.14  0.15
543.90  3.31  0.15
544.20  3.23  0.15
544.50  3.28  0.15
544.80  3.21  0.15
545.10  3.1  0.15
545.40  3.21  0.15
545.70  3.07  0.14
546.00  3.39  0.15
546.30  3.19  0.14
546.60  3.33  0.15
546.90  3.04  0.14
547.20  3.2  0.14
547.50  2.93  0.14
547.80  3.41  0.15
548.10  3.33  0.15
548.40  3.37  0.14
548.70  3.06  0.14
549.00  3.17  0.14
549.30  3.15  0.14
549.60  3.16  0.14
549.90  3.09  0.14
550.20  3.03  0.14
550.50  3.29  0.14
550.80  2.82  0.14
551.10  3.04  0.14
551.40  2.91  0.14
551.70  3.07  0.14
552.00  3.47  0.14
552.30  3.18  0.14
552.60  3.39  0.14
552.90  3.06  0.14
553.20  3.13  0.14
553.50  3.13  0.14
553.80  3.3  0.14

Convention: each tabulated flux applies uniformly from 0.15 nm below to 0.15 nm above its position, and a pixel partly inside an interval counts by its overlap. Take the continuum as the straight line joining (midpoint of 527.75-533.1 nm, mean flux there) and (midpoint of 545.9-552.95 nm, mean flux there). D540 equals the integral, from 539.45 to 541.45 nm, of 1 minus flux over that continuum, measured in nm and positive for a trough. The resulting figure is 0.15 nm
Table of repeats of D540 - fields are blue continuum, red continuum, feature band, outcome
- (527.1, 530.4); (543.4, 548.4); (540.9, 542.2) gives 0.01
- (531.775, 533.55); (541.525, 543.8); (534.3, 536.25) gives -0.12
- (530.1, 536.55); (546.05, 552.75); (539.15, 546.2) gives 0.12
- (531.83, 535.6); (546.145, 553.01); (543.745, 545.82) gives -0.03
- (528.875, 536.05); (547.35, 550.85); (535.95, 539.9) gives -0.14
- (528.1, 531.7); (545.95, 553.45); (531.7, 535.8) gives 0.21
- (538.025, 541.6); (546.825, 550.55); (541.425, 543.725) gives -0.03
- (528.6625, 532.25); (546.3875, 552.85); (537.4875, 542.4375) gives 0.06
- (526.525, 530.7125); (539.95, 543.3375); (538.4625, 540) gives -0.06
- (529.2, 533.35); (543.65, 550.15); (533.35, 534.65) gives 0.01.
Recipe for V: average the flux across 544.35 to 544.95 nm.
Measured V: 3.24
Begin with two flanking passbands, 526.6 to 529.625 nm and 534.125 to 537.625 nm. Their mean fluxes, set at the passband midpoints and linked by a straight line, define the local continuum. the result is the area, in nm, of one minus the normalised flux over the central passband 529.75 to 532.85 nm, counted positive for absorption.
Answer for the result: -0.05 nm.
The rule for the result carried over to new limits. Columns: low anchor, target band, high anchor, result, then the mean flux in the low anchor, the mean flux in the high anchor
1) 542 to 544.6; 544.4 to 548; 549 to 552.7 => -0.03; 3.2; 3.13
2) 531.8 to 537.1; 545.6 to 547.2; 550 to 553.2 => -0.03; 3.21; 3.13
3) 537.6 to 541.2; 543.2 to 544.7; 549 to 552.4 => -0.05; 3.18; 3.11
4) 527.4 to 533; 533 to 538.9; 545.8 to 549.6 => -0.11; 3.28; 3.21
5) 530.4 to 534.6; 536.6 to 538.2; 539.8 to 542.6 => -0.11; 3.23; 3.11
